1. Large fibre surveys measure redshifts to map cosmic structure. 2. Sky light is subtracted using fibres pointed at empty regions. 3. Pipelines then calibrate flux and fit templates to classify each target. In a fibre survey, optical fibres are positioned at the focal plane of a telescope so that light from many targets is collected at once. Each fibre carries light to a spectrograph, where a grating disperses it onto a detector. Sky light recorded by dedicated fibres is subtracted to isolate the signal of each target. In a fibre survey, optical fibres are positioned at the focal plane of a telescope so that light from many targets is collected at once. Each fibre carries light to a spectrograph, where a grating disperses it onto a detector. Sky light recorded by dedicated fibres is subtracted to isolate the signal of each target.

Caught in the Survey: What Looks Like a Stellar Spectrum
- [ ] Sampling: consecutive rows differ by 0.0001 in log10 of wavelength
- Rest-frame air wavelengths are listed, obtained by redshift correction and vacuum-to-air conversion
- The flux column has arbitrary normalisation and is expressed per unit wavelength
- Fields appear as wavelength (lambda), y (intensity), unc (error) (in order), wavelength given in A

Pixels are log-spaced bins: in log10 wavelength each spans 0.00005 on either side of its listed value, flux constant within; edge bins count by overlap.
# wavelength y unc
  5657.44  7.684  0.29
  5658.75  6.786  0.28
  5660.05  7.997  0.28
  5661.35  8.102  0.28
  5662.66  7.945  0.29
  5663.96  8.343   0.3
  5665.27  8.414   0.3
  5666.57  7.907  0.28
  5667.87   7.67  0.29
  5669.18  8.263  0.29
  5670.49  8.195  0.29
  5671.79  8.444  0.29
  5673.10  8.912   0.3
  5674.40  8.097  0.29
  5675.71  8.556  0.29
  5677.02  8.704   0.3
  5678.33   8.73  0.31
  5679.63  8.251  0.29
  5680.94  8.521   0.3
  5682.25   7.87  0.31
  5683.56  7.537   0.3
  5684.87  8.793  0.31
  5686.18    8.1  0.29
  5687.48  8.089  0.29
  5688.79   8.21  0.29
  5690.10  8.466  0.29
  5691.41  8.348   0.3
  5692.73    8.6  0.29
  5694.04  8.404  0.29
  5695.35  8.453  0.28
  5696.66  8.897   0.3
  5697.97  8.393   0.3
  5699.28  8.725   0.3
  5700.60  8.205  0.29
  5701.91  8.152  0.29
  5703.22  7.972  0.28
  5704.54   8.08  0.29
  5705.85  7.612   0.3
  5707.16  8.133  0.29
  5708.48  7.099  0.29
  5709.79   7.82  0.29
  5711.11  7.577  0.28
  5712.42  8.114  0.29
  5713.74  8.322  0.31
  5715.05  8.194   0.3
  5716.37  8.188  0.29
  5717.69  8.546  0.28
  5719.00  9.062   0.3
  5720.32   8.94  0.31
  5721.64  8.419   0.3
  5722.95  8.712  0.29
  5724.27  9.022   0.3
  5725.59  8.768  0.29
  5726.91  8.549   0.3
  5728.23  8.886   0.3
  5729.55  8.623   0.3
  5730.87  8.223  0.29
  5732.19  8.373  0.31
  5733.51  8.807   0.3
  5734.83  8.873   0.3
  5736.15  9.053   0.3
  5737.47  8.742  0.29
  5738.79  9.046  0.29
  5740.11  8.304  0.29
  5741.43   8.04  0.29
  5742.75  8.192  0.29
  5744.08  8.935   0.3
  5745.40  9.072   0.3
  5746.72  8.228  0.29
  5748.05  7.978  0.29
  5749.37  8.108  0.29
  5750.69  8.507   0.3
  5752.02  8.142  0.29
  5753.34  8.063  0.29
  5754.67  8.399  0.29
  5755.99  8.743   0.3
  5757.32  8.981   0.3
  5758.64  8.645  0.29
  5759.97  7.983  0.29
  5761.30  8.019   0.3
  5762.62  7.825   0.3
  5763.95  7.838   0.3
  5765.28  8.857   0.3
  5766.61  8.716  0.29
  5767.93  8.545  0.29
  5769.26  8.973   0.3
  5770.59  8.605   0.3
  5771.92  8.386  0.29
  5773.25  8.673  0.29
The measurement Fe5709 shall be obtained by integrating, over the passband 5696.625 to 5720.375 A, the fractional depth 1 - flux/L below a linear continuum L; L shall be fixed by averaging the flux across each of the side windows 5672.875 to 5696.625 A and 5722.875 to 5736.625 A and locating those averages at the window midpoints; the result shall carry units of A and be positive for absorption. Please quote 1.0 A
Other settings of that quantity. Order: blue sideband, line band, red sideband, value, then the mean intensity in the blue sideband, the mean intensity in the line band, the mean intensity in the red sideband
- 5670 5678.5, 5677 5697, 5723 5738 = 0.5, 8.51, 8.36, 8.72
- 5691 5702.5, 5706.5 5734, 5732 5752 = 0.4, 8.46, 8.4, 8.54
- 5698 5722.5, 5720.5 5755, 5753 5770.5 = -0.9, 8.19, 8.55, 8.44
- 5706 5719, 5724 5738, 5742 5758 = -0.8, 8.04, 8.71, 8.44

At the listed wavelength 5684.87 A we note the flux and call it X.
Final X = 8.793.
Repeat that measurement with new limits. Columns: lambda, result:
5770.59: 8.605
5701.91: 8.152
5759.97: 7.983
